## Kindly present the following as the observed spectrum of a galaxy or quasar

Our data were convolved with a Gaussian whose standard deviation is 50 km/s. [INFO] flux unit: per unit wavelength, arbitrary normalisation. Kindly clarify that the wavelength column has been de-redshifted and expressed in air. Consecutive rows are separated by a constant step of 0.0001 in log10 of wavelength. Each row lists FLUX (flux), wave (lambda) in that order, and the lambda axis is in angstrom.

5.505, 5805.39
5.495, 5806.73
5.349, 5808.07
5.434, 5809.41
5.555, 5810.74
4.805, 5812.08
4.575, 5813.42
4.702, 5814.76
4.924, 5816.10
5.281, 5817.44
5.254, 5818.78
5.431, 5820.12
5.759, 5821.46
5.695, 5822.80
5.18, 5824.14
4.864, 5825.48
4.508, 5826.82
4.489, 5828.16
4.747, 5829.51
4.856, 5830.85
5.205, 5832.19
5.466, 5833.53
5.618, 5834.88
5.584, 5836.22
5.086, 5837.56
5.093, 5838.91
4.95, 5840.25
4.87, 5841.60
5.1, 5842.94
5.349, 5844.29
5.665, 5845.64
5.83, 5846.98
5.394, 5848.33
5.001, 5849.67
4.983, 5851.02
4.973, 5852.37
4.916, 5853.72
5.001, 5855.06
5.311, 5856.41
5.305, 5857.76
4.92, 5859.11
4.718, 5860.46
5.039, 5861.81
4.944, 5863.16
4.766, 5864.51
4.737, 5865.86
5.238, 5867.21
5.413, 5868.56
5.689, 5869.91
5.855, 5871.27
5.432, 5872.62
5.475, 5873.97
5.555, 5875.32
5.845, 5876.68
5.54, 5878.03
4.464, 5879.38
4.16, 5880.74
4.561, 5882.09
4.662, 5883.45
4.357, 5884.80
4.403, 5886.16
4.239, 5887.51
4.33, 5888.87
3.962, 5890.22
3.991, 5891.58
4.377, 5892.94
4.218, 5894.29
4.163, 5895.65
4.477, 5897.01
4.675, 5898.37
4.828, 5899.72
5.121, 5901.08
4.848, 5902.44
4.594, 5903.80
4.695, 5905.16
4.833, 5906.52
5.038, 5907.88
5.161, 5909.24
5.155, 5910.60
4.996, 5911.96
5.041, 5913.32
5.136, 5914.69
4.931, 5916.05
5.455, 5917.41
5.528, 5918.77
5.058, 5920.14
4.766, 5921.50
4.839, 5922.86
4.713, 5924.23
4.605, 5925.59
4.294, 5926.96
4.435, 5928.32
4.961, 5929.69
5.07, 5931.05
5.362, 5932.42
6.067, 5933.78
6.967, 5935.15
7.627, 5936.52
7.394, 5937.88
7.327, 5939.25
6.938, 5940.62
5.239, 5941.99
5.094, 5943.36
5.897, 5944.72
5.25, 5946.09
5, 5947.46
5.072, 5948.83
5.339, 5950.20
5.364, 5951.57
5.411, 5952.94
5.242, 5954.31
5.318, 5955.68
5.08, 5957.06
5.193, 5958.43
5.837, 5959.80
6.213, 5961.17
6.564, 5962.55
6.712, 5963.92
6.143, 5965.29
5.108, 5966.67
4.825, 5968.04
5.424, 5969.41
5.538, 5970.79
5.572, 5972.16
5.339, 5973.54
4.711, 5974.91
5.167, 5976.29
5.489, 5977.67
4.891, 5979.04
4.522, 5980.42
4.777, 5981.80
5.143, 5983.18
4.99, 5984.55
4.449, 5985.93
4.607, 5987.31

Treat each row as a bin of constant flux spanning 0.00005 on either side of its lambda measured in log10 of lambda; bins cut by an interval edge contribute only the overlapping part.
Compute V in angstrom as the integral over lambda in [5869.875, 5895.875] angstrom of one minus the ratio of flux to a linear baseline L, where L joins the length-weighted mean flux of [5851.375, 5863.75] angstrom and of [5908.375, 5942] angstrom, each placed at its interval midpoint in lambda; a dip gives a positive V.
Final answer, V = 2.2 angstrom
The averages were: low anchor 5.01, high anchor 5.49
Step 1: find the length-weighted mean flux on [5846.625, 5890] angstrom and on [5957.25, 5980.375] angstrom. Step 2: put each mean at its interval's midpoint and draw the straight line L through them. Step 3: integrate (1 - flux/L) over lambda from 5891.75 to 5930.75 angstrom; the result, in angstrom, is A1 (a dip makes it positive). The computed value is 3.1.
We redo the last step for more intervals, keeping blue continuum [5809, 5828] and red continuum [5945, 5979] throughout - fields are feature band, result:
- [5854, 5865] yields 0.4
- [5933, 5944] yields -2.4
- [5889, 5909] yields 2.8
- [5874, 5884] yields 0.5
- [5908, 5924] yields 0.8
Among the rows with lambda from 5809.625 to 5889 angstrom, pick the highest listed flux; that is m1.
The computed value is 5.855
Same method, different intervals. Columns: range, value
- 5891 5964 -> 7.627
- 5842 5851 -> 5.83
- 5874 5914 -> 5.845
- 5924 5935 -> 6.067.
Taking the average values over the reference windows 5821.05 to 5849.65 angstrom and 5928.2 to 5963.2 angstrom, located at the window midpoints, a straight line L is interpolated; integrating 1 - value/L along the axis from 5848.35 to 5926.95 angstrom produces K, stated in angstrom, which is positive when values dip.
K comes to 8.1 angstrom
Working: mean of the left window 5.2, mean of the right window 5.76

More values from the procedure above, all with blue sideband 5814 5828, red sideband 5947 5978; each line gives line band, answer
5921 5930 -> 1.2 angstrom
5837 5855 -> 0.1 angstrom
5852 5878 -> 0.0 angstrom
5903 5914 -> 0.8 angstrom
